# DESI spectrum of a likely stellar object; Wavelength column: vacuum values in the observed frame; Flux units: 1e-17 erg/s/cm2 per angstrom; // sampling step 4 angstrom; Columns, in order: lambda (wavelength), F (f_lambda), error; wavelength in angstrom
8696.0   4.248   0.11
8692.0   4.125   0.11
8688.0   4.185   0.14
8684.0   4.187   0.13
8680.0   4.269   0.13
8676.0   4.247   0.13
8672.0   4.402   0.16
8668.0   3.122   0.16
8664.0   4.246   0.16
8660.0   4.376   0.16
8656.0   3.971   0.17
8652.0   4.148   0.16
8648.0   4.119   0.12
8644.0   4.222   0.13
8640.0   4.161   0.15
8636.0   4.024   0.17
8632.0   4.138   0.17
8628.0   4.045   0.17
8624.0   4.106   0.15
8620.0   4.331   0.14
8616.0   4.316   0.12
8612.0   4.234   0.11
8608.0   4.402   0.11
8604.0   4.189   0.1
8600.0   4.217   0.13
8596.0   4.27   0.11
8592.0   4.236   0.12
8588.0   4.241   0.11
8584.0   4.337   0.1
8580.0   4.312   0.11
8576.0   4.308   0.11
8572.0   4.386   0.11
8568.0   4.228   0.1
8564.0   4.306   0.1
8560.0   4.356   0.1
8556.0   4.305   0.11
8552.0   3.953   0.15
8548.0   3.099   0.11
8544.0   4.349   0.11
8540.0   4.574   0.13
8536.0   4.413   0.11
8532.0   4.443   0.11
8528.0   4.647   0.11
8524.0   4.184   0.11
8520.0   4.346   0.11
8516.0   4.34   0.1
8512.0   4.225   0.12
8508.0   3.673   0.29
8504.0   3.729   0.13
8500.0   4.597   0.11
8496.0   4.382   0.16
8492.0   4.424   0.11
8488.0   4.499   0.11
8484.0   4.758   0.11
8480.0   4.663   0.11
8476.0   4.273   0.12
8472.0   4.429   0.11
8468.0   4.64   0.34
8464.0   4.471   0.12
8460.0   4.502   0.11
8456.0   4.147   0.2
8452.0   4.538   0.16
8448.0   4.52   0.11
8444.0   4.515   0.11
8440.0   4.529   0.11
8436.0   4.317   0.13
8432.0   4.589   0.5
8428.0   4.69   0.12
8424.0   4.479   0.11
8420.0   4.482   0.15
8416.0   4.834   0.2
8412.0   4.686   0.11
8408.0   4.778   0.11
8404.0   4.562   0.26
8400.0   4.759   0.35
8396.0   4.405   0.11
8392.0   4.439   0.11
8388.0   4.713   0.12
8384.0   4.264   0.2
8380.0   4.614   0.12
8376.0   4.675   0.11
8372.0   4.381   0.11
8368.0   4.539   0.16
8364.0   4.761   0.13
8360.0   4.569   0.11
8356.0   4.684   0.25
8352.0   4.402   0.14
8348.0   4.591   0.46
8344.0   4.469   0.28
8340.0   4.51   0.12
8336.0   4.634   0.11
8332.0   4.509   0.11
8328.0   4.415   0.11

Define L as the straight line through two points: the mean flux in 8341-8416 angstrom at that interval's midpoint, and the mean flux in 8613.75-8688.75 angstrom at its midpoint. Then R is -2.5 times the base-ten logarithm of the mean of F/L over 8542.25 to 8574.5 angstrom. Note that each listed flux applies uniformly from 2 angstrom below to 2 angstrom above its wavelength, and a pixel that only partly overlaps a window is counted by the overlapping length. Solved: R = 0.04 mag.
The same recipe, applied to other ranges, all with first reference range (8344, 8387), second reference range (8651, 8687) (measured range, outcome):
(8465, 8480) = -0.02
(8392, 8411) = -0.03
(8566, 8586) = -0.02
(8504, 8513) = 0.12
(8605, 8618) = -0.03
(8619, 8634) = 0.01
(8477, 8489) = -0.06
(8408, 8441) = -0.03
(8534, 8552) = 0.05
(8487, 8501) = -0.03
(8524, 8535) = -0.04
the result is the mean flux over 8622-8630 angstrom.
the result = 4.08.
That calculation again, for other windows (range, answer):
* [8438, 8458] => 4.45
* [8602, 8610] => 4.3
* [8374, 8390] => 4.57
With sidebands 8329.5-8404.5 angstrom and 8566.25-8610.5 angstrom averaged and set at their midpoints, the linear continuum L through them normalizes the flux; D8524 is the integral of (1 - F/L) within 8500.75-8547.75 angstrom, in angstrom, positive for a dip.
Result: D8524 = 1.4 angstrom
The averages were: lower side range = 4.55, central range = 4.23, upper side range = 4.28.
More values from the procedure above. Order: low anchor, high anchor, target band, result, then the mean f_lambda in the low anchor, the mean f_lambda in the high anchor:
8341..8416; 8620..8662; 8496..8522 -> 1.1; 4.58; 4.14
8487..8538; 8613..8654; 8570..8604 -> -0.6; 4.3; 4.16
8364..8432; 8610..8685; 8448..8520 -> 1.0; 4.59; 4.14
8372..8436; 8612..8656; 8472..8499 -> -0.4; 4.58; 4.16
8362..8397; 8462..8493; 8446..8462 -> 0.4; 4.54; 4.52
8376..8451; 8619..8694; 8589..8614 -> -0.2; 4.57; 4.12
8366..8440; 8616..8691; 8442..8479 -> 0.1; 4.57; 4.13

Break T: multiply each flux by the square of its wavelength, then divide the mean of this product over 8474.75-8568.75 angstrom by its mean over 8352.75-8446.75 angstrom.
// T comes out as 1.0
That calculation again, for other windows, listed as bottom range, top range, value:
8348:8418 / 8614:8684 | 0.96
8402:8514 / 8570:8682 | 0.98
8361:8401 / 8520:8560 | 0.97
